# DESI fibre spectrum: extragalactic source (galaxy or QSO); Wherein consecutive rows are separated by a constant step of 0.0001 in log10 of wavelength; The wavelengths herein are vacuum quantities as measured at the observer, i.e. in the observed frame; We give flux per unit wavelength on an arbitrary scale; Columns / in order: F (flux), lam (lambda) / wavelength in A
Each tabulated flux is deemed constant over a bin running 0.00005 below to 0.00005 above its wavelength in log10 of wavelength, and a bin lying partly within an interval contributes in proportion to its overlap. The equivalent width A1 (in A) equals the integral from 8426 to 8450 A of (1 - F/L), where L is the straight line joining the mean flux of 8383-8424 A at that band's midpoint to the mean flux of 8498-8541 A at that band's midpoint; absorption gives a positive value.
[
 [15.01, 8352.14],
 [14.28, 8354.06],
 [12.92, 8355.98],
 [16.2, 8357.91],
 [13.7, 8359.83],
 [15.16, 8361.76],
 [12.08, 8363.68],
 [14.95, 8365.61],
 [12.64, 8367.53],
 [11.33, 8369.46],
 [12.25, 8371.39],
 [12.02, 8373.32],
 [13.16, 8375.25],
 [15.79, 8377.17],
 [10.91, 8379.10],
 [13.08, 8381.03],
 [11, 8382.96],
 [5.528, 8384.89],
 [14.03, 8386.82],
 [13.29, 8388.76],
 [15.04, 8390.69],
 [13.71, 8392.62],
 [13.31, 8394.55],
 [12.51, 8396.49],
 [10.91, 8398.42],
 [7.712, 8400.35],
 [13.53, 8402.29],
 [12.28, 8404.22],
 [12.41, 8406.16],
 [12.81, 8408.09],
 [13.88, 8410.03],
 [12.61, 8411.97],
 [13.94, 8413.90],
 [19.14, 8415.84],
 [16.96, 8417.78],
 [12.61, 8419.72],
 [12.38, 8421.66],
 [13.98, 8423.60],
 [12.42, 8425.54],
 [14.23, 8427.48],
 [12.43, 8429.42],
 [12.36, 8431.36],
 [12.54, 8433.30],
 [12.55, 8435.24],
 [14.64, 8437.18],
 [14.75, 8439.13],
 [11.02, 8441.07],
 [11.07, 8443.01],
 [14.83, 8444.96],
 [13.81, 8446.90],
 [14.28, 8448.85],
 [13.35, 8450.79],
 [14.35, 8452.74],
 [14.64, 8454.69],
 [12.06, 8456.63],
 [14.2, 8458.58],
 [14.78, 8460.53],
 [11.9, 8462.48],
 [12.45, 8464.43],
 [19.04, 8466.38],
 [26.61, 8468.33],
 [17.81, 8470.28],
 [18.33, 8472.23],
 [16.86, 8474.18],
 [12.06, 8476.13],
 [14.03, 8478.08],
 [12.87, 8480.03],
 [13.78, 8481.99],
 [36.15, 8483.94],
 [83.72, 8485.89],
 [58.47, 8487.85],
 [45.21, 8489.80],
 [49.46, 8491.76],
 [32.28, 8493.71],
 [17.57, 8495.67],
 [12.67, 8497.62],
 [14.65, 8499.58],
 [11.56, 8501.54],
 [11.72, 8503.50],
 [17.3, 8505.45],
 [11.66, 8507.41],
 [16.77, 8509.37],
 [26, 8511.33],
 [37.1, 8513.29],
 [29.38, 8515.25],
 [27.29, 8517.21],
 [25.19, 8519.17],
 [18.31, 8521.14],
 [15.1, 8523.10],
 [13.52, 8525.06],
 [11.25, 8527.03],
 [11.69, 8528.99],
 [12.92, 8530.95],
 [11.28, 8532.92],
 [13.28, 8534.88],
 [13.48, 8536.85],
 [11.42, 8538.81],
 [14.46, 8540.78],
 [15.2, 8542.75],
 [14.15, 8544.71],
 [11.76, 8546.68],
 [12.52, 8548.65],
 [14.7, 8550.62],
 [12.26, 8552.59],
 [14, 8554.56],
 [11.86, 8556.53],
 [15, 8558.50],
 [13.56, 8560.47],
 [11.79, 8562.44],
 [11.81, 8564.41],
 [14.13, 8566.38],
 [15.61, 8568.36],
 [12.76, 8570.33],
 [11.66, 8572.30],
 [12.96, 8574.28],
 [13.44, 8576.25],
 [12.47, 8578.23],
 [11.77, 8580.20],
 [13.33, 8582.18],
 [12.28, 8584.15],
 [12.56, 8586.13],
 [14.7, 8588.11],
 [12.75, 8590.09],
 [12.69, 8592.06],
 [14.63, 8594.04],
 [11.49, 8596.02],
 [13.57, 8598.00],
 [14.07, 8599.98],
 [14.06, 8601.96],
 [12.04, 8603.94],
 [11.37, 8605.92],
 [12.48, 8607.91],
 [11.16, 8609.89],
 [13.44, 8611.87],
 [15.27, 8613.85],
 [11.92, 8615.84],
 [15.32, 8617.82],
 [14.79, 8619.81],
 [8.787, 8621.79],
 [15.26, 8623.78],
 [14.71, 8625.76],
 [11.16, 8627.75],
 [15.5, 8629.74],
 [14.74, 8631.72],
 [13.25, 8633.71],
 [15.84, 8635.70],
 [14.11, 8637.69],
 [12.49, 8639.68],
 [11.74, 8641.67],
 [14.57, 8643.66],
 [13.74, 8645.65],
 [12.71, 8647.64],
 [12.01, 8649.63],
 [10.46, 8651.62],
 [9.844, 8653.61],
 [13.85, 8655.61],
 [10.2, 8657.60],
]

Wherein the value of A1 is 1.6 A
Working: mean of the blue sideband 12.9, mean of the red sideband 17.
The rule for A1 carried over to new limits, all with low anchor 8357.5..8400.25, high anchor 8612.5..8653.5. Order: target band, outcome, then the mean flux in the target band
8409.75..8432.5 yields -1.9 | 13.9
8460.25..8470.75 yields -3.5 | 17.2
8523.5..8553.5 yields 0.3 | 13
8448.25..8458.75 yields -0.7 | 13.8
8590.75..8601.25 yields 0.0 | 13.3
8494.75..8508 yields -0.9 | 13.9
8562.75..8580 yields 0.3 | 13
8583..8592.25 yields 0.1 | 13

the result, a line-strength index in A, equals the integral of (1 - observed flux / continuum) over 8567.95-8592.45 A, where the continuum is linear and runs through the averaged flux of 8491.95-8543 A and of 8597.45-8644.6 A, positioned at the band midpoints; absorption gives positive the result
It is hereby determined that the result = 3.6 A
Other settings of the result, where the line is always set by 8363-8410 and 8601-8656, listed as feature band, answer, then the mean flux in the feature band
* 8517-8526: -4.6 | 19.3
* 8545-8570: -0.7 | 13.3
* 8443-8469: -4.6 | 14.8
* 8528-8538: 0.2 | 12.5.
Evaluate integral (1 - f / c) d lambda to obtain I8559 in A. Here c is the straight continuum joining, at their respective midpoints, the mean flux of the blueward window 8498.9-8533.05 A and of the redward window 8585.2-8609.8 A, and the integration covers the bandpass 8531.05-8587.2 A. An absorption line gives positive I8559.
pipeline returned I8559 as 8.3 A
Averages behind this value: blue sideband 18.1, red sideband 13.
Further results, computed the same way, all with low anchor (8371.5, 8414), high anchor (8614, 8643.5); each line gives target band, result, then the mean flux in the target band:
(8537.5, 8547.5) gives -0.2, 13.4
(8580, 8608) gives 1.0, 13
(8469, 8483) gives -2.8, 15.4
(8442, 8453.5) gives -0.8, 13.6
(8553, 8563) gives 0.0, 13.3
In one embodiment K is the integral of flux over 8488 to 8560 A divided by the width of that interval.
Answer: 18.6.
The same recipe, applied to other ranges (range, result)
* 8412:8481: 14.4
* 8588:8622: 13.1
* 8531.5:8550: 13.1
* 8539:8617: 13.1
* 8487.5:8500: 32.4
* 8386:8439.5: 13.3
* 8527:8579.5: 13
